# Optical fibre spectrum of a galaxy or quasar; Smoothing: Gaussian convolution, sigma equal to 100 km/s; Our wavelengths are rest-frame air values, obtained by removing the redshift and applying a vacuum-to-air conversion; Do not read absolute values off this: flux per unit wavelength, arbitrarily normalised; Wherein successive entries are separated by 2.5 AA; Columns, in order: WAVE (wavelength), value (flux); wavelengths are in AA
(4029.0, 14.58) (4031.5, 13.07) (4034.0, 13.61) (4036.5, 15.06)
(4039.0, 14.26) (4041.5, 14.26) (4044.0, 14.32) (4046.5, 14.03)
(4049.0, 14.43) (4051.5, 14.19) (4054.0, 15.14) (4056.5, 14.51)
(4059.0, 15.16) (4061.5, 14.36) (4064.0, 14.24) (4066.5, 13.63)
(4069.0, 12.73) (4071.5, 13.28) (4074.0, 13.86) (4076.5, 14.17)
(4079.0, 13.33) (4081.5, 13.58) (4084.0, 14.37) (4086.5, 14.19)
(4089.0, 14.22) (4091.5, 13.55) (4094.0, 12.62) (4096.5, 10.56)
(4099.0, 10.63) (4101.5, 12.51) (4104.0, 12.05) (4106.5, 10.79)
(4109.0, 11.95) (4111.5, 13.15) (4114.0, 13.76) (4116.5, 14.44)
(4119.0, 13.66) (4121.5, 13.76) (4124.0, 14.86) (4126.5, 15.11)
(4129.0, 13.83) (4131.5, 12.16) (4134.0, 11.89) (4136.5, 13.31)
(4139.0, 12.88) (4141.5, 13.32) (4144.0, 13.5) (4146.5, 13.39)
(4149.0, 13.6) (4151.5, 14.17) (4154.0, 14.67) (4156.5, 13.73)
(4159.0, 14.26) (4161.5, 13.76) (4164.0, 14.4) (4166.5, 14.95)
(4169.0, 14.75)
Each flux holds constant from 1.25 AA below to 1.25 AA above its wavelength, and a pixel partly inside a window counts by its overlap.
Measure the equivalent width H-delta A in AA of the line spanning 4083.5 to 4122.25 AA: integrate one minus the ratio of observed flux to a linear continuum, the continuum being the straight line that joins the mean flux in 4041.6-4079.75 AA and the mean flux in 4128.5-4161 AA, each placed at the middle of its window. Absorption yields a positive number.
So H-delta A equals 2.6 AA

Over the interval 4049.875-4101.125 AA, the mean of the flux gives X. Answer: 13.6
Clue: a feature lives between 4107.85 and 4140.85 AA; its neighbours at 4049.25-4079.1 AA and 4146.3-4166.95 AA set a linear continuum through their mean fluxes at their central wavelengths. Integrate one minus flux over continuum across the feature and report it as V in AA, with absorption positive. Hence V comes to 1.5 AA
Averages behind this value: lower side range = 14.1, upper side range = 14.1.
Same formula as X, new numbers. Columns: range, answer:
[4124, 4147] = 13.3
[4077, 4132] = 13.2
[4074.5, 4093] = 13.9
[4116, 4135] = 13.7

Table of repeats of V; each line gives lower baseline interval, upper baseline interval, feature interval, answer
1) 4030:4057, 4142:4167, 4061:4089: 0.8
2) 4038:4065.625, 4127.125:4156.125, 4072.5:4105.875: 2.4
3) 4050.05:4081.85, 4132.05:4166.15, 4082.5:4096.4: 0.4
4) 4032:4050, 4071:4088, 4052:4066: -0.5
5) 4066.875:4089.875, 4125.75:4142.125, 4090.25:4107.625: 2.2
